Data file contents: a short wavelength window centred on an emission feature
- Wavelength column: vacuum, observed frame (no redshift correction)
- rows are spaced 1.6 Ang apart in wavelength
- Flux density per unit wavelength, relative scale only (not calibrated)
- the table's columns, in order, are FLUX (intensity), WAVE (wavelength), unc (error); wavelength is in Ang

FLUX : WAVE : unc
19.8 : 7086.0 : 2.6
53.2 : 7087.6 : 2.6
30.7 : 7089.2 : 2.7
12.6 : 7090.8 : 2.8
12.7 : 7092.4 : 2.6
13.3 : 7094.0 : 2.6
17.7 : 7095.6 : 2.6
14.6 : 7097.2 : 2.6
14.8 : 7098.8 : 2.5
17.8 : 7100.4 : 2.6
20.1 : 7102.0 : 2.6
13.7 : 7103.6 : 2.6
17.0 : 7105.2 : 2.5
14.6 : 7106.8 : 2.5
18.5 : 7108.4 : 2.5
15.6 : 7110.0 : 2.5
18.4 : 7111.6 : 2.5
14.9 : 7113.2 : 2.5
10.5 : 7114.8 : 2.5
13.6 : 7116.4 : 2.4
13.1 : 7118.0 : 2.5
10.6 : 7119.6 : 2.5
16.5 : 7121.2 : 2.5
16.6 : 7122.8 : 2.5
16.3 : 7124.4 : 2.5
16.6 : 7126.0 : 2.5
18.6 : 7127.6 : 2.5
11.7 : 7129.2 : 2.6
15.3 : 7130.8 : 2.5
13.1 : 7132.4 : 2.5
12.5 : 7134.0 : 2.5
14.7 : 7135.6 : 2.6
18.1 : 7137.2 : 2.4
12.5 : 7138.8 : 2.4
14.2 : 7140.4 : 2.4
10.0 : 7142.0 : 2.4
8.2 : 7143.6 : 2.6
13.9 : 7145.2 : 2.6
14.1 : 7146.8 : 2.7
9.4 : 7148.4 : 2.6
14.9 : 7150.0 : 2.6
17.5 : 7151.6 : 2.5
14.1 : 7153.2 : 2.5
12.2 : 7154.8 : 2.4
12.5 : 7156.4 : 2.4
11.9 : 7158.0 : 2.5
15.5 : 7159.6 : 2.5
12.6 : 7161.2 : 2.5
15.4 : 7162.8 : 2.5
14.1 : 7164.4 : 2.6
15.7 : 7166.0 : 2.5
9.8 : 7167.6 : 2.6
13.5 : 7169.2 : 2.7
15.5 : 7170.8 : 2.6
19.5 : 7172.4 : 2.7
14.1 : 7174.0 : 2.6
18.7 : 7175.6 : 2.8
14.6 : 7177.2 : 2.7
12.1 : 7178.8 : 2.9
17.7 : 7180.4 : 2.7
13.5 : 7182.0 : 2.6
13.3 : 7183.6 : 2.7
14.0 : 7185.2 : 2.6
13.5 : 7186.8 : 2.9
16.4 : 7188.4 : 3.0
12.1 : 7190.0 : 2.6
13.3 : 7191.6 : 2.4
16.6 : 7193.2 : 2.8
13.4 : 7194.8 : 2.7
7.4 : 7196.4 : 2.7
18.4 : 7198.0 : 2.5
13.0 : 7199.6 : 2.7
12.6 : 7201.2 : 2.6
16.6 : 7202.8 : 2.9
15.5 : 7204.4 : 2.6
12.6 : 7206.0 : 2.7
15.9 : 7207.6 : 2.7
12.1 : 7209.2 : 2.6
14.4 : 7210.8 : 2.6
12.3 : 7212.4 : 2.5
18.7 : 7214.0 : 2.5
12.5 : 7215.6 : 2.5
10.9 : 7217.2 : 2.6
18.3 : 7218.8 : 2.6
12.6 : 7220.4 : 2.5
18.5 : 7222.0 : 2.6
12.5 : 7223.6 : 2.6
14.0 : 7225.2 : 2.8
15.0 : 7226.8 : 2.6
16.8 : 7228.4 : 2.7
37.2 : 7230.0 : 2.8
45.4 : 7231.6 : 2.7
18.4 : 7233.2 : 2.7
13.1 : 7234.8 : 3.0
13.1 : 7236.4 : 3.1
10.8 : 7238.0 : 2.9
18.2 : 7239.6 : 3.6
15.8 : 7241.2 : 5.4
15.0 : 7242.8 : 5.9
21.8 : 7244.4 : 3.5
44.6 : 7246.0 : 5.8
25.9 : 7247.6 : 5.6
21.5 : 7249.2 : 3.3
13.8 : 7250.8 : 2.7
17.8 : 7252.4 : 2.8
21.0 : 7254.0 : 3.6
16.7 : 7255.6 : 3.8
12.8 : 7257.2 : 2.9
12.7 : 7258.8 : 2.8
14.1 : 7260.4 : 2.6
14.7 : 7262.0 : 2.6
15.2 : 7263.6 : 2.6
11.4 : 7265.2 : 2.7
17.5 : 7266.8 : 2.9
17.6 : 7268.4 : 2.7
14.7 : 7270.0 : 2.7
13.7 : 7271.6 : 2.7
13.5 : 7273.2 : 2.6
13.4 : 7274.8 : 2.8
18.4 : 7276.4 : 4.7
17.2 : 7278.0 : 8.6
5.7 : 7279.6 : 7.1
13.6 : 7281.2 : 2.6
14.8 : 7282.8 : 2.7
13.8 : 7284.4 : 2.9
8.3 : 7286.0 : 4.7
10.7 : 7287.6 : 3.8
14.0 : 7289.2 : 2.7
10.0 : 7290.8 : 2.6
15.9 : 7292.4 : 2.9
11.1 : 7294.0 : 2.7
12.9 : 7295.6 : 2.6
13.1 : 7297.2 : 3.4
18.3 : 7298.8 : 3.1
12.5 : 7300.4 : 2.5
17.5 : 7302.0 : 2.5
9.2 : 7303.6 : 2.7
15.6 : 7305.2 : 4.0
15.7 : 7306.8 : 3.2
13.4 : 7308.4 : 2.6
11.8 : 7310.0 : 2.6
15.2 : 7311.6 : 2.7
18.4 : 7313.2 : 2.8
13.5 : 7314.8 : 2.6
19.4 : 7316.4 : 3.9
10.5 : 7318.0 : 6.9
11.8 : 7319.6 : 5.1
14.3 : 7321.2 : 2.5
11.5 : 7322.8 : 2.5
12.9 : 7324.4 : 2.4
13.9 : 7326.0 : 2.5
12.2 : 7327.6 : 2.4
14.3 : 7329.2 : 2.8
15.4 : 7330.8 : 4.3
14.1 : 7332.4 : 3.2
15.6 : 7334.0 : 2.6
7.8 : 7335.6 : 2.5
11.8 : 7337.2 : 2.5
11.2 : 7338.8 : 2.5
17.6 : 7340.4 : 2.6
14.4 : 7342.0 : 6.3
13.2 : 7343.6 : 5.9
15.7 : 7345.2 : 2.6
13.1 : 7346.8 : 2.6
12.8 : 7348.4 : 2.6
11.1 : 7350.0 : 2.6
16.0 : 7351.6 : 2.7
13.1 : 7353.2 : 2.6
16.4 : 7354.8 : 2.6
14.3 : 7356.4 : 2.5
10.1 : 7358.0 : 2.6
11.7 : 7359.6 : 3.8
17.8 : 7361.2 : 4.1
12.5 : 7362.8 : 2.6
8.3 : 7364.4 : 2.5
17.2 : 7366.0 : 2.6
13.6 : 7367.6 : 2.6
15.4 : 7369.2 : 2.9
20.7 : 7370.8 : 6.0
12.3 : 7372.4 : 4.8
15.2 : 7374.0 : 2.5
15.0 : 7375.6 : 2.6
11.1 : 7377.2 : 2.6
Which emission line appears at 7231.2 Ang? [S II] 6716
